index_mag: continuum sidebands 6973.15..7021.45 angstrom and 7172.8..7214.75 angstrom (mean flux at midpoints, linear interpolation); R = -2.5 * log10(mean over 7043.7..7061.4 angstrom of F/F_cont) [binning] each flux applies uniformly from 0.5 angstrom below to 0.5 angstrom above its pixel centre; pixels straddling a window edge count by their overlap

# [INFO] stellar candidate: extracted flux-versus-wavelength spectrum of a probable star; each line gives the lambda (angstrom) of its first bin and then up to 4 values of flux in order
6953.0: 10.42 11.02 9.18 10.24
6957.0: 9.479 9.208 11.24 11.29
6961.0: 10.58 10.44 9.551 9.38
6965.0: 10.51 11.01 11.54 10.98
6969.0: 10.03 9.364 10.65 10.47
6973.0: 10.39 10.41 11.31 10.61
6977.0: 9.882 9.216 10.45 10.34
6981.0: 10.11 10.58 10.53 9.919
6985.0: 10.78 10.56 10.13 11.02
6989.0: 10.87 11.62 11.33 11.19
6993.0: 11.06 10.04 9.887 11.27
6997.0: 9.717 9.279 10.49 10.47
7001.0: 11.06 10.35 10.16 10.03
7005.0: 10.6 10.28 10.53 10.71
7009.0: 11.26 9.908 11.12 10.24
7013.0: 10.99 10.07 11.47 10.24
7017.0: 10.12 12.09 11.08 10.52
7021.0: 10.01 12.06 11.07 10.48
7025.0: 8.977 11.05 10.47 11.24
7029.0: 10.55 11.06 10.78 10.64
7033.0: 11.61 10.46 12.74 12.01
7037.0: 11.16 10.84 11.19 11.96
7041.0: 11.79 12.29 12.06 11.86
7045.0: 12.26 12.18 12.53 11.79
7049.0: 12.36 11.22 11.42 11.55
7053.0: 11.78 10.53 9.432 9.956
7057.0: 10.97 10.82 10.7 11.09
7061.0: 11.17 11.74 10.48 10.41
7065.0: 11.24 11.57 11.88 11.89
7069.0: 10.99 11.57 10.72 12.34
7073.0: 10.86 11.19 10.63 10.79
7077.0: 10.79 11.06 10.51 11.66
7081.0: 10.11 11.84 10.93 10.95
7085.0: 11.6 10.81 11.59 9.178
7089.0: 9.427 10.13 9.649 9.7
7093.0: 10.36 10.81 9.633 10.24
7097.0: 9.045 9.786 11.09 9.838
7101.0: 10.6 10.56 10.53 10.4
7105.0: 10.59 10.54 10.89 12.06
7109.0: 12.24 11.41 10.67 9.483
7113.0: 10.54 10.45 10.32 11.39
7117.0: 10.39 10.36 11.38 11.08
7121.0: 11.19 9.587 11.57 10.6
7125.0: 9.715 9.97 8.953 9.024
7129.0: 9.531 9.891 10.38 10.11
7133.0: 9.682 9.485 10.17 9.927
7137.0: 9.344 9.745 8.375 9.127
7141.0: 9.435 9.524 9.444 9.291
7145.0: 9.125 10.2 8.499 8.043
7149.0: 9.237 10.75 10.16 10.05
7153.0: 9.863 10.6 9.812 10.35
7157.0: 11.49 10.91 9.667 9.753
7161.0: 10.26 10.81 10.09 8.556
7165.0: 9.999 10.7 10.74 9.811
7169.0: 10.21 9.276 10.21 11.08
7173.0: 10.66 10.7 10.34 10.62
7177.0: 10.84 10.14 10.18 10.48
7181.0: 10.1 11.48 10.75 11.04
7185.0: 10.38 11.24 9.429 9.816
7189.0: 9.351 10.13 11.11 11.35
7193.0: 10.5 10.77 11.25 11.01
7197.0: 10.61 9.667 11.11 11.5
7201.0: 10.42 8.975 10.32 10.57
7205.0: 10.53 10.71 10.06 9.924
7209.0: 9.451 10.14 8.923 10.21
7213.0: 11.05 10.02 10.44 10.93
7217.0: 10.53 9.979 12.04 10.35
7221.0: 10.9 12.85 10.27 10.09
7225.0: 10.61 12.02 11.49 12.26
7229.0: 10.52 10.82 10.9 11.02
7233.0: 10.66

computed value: -0.080 mag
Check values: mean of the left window 10.5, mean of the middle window 11.3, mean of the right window 10.4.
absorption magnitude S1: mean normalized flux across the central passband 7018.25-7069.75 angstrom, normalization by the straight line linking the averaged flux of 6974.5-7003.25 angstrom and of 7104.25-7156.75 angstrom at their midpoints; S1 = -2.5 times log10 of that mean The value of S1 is -0.09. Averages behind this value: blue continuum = 10.5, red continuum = 10.1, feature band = 11.2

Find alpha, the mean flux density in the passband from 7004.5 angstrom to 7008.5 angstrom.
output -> 10.5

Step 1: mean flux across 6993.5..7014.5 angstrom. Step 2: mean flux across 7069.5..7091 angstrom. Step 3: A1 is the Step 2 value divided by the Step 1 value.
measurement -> 1.04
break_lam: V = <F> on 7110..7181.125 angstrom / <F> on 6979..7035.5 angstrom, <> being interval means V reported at 0.94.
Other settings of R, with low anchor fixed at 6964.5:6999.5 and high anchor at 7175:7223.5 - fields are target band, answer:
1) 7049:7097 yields -0.03 mag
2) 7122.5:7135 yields 0.06 mag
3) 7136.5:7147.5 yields 0.13 mag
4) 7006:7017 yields -0.01 mag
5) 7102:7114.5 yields -0.03 mag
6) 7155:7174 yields 0.03 mag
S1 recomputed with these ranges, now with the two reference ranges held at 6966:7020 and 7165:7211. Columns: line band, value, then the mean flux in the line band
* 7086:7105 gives 0.03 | 10.2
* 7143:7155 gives 0.09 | 9.62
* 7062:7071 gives -0.08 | 11.3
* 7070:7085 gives -0.06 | 11.1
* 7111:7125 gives -0.02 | 10.6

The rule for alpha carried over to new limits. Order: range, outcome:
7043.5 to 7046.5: 12.1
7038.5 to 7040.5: 11.6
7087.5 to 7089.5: 9.3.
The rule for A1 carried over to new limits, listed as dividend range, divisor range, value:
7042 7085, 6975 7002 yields 1.07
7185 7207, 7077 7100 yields 1.00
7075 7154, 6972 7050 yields 0.94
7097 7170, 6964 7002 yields 0.96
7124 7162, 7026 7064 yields 0.86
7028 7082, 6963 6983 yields 1.09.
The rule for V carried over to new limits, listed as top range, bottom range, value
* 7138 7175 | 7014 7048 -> 0.88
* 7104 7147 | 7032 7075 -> 0.89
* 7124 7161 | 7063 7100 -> 0.91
